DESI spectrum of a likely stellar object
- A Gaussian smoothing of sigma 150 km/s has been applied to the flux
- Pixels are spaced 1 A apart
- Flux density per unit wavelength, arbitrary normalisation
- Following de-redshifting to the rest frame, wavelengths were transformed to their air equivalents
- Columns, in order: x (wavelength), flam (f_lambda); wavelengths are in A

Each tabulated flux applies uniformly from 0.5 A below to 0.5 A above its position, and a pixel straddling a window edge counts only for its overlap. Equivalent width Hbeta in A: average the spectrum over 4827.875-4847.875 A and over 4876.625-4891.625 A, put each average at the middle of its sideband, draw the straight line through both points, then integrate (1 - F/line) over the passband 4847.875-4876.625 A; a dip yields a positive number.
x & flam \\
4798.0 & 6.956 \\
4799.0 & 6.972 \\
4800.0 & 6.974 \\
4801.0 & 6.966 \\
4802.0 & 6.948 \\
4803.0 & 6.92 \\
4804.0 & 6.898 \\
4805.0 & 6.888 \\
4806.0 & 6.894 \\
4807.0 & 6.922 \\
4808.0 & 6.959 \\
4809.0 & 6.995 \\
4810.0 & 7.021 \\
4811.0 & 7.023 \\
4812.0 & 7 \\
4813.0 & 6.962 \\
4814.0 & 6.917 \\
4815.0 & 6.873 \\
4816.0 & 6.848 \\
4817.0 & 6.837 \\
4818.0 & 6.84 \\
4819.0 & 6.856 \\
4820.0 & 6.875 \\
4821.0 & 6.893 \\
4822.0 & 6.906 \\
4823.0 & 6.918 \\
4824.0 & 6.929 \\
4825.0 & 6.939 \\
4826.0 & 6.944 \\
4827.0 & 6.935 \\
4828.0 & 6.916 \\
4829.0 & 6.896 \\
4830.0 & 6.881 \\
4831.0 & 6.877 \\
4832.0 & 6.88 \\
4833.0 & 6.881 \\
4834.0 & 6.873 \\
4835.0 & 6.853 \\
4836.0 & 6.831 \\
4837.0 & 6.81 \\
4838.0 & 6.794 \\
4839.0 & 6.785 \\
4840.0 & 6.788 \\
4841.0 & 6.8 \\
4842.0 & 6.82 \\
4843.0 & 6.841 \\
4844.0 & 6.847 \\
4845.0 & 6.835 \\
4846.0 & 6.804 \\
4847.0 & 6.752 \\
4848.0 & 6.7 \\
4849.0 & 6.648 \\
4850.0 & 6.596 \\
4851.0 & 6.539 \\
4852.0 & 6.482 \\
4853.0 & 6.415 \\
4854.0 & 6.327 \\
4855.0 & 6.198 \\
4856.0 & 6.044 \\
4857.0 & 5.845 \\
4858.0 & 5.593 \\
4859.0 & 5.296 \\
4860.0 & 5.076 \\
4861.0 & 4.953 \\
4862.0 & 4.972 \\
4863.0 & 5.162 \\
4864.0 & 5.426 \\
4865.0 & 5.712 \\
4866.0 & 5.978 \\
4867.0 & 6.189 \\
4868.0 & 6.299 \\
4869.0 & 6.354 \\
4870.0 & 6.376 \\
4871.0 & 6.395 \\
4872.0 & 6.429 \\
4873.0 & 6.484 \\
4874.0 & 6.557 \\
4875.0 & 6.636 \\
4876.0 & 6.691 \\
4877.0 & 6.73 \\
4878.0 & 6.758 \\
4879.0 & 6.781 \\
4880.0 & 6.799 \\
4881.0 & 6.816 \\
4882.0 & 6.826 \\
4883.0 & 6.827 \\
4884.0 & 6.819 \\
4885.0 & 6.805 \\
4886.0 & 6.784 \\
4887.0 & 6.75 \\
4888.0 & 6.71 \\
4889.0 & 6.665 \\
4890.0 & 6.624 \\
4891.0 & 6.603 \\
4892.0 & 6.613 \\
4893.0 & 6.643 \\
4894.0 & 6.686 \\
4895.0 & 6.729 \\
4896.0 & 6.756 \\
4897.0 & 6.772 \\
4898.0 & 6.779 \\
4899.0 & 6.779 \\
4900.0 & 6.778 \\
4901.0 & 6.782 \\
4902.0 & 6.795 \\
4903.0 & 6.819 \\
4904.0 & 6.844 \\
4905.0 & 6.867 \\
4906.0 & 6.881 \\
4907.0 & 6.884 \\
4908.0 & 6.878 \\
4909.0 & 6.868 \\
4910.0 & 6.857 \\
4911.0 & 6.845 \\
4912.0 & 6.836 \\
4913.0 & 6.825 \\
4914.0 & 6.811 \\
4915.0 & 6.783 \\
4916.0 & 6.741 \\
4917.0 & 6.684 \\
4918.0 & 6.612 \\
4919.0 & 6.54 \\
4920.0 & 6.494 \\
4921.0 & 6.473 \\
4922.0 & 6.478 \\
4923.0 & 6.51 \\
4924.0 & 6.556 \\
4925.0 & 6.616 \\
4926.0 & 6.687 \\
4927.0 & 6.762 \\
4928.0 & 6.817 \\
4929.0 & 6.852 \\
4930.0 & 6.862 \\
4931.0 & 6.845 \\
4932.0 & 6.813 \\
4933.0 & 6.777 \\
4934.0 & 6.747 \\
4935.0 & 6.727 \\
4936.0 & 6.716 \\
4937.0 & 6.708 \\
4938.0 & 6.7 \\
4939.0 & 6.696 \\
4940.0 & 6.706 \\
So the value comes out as 3.02 A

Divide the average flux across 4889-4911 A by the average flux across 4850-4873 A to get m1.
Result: 1.14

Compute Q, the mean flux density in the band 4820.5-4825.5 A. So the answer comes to 6.92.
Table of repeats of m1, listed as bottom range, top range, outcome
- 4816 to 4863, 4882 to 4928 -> 1.03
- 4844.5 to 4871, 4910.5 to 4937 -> 1.11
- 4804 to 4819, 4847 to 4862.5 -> 0.87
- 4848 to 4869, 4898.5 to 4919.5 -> 1.15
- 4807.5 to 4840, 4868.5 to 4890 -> 0.97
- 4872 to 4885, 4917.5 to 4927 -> 0.98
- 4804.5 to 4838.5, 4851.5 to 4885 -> 0.90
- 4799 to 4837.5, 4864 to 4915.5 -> 0.96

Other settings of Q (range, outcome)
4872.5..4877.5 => 6.62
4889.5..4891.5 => 6.61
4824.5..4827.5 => 6.94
